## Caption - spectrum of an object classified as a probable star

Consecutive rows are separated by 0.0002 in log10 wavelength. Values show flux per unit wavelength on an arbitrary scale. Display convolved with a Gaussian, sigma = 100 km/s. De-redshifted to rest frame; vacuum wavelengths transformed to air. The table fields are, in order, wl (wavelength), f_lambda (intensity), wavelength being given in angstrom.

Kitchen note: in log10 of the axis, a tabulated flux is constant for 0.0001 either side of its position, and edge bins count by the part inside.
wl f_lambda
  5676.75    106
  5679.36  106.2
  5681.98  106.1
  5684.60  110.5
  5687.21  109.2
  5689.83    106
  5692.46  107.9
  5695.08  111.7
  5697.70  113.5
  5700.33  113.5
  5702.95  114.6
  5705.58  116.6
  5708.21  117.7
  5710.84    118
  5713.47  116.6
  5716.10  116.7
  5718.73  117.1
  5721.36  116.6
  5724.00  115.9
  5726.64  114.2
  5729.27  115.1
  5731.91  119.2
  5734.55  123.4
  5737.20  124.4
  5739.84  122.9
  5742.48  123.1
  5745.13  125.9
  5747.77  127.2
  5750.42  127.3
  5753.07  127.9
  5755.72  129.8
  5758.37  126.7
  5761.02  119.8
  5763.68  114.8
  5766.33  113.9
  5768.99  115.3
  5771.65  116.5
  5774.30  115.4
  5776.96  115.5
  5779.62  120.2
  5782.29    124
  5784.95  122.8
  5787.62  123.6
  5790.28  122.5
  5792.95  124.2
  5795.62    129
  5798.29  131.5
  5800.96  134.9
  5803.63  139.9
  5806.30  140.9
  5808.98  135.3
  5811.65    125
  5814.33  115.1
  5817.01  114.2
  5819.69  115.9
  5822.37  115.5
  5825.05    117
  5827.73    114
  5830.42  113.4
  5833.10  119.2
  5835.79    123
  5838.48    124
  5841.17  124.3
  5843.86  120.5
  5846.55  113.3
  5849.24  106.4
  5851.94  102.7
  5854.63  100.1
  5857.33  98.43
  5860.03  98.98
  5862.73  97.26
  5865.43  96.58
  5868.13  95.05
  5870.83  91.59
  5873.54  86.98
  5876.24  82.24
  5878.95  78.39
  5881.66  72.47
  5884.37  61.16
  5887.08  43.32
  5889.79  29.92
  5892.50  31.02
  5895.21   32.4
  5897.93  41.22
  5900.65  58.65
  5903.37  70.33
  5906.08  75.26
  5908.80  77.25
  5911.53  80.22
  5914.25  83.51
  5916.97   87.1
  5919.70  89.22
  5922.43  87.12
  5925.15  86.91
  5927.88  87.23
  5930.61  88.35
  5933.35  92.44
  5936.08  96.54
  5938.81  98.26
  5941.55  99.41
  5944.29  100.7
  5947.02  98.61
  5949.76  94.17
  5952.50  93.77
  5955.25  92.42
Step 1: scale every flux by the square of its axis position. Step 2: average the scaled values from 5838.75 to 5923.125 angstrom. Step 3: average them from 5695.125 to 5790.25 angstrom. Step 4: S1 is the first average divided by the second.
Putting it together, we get 0.71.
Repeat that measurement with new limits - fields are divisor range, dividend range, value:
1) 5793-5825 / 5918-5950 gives 0.77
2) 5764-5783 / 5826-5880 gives 0.92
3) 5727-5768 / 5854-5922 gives 0.64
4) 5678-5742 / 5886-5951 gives 0.72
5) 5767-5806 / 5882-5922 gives 0.52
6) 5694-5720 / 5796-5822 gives 1.14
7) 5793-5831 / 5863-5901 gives 0.54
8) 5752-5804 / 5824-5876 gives 0.89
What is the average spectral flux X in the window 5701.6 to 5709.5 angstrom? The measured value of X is 116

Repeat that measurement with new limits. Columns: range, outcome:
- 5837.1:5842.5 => 124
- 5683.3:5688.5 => 110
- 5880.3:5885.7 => 66.8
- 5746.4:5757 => 128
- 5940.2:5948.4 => 99.6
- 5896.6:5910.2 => 64.6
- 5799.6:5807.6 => 139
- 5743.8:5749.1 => 127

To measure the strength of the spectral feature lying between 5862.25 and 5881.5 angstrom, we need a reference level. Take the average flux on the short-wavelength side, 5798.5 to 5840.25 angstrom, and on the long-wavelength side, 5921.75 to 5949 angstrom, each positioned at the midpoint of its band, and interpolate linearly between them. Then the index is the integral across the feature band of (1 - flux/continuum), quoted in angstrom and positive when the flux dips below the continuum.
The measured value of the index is 3.81 angstrom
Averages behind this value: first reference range 123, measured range 88.3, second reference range 93.8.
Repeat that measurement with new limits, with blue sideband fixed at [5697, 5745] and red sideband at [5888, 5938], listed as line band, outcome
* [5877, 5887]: 1.47 angstrom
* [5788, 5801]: -3.51 angstrom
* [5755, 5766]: -1.32 angstrom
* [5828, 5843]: -4.93 angstrom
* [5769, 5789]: -2.96 angstrom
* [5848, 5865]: -2.95 angstrom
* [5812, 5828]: -3.68 angstrom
